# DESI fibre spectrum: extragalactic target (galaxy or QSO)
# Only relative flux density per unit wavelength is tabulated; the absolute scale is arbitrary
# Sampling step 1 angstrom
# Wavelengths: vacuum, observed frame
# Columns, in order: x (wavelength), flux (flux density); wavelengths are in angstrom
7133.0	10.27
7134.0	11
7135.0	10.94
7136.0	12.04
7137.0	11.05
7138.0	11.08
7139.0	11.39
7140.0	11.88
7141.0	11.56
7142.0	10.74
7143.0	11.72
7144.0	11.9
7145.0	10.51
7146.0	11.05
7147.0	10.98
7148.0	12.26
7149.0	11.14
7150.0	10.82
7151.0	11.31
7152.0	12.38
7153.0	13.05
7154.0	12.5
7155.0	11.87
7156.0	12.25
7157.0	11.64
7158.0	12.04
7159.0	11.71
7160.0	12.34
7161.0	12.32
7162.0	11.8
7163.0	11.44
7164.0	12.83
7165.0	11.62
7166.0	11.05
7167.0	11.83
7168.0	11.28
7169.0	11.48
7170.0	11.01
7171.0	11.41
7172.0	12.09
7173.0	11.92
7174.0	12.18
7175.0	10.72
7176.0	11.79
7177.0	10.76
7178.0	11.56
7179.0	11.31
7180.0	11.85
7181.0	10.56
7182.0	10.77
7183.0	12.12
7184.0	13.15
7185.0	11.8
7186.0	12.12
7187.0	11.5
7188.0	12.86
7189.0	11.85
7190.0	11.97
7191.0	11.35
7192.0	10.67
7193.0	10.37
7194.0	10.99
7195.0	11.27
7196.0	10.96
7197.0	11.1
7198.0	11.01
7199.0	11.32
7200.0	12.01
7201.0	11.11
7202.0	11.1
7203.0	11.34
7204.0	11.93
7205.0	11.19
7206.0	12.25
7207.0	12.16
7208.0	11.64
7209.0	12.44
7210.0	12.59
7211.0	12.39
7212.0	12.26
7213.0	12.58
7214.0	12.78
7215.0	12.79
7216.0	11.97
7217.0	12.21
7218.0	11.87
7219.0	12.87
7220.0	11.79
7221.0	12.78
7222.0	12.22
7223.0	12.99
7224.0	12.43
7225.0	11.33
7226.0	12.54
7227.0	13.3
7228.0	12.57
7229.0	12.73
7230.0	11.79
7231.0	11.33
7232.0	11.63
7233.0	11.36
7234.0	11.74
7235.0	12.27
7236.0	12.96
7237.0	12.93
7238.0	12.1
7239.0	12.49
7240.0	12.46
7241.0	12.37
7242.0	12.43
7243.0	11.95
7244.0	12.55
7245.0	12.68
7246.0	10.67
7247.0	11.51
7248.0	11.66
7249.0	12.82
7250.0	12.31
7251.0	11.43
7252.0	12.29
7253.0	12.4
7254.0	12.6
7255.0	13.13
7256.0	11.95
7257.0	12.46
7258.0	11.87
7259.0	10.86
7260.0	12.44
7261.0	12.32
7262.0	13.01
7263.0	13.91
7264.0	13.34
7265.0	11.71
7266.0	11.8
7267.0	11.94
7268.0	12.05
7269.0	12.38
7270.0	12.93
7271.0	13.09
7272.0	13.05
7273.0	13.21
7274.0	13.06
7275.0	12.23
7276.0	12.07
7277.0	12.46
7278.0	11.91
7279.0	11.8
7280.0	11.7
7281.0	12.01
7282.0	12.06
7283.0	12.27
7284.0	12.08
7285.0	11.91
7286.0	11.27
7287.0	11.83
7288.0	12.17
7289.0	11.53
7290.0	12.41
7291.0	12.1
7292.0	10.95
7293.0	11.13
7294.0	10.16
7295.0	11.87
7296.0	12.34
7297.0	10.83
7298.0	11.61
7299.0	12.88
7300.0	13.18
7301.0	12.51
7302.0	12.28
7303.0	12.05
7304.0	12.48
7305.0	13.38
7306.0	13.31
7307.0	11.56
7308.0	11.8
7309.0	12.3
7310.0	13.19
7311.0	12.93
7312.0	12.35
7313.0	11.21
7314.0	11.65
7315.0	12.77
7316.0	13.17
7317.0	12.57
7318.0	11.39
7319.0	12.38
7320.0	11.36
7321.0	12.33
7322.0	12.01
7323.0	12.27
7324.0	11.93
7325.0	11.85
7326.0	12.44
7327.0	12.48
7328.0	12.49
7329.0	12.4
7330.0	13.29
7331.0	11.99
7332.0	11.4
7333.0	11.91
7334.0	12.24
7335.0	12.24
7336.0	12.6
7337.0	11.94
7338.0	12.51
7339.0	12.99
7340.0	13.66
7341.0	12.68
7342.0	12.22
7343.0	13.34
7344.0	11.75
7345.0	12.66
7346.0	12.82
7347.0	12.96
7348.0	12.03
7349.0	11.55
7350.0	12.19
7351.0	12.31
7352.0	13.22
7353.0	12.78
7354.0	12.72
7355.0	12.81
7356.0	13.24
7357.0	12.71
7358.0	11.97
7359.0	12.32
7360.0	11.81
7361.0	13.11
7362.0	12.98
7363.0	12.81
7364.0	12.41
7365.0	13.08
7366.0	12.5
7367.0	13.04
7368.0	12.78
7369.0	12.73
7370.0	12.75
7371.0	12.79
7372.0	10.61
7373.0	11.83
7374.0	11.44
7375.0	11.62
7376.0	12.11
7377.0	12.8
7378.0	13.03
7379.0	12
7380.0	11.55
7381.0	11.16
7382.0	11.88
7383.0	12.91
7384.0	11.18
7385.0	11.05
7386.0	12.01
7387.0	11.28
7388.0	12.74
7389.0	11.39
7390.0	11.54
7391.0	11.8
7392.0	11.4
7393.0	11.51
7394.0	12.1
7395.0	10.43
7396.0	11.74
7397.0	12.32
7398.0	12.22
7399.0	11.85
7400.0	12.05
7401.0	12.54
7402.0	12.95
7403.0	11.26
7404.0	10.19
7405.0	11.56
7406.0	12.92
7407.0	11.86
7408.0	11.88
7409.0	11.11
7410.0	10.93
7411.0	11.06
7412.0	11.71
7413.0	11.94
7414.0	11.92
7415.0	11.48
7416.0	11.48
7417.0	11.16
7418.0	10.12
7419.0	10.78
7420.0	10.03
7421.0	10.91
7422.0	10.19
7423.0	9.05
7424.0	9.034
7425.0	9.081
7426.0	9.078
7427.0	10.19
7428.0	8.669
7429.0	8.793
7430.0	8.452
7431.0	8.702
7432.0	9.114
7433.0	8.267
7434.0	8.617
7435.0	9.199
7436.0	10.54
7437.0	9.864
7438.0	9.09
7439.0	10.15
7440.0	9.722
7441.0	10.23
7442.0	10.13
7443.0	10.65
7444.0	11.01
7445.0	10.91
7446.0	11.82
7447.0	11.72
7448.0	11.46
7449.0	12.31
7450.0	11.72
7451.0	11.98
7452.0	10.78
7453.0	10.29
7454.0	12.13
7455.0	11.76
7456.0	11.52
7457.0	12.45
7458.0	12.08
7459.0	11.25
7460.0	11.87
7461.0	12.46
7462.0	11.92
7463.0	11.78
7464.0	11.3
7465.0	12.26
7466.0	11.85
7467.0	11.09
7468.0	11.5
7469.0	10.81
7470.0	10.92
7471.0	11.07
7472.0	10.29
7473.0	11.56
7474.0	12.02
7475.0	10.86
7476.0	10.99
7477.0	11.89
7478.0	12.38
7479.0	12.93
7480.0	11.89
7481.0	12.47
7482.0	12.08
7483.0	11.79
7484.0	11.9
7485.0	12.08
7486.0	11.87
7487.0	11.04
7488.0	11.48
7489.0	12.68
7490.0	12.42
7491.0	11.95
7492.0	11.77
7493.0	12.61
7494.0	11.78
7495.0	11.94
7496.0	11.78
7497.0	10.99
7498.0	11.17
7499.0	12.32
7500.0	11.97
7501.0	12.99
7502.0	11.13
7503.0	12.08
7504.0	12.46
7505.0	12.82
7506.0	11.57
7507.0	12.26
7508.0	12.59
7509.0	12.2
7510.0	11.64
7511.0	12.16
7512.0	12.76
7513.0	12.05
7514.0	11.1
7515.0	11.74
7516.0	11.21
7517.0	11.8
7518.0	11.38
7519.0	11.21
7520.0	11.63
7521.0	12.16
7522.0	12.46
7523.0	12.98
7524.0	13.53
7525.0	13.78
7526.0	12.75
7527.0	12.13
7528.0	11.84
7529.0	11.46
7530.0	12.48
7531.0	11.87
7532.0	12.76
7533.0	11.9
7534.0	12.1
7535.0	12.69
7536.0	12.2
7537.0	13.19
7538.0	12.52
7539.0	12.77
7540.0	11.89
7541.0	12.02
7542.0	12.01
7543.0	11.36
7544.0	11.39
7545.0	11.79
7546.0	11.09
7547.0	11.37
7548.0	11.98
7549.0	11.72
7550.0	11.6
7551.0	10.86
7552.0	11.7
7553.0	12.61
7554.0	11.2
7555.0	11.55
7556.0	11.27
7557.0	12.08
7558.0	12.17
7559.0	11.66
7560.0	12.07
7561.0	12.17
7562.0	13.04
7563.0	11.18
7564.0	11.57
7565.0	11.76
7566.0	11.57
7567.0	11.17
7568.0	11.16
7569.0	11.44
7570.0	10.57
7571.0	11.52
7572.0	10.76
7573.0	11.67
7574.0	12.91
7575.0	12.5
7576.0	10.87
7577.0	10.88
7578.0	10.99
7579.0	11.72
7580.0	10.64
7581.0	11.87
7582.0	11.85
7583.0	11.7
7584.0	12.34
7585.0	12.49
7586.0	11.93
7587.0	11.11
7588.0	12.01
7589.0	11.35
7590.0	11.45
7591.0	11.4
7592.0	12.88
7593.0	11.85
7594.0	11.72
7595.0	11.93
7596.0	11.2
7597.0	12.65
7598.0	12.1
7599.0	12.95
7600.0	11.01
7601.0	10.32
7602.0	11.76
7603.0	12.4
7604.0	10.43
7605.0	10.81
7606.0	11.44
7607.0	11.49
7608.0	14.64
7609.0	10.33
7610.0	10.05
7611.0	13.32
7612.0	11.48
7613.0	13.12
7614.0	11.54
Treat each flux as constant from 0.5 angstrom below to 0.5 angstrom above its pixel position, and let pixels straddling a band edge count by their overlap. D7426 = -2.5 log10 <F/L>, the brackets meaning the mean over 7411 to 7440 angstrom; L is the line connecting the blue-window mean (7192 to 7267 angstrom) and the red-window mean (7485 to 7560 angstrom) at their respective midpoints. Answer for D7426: 0.21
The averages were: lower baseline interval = 12.1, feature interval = 9.93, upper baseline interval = 12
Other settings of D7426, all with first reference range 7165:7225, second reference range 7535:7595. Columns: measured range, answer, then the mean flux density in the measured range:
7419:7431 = 0.24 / 9.43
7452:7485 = 0.01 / 11.7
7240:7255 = -0.04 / 12.2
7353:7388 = -0.05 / 12.3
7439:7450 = 0.07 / 11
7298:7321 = -0.06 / 12.4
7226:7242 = -0.05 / 12.3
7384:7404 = 0.00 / 11.7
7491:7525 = -0.03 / 12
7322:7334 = -0.04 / 12.2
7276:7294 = -0.01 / 11.8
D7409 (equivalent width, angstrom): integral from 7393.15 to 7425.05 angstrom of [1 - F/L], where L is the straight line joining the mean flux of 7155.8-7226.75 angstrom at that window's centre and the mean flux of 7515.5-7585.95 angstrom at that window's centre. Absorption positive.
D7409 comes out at 1.51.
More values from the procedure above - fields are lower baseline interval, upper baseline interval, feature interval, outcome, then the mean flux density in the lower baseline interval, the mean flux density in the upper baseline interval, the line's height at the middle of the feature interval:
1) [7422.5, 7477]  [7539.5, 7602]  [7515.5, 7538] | -1.88 angstrom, 10.7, 11.7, 11.3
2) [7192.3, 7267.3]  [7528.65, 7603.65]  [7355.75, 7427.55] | 1.60 angstrom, 12.1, 11.8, 11.9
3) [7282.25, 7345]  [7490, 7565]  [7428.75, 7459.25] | 3.86 angstrom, 12.2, 12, 12.1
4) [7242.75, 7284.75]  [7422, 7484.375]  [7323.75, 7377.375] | -3.75 angstrom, 12.3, 10.9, 11.6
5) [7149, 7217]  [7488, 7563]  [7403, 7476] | 6.92 angstrom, 11.7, 12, 12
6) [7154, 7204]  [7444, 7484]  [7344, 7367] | -1.90 angstrom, 11.6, 11.6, 11.6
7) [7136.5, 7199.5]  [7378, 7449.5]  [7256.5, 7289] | -2.83 angstrom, 11.6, 10.9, 11.3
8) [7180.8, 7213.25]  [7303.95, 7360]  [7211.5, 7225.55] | -0.68 angstrom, 11.7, 12.4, 11.8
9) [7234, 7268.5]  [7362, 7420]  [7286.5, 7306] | 0.19 angstrom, 12.3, 11.8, 12.1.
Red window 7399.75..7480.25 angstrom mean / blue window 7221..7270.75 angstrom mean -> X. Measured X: 0.89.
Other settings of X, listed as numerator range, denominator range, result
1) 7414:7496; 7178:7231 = 0.93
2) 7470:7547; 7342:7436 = 1.04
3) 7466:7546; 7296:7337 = 0.97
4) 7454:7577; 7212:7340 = 0.97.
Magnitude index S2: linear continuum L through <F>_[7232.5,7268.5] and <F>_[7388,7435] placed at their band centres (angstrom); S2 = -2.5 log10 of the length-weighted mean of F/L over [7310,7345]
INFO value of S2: -0.07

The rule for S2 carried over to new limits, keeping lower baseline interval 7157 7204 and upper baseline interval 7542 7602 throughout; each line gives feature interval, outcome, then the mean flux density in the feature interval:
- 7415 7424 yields 0.12 mag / 10.4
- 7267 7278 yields -0.09 mag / 12.6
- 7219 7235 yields -0.06 mag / 12.2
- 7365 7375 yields -0.06 mag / 12.3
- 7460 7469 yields -0.01 mag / 11.7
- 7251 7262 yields -0.06 mag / 12.2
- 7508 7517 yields -0.02 mag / 11.9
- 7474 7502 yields -0.03 mag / 11.9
